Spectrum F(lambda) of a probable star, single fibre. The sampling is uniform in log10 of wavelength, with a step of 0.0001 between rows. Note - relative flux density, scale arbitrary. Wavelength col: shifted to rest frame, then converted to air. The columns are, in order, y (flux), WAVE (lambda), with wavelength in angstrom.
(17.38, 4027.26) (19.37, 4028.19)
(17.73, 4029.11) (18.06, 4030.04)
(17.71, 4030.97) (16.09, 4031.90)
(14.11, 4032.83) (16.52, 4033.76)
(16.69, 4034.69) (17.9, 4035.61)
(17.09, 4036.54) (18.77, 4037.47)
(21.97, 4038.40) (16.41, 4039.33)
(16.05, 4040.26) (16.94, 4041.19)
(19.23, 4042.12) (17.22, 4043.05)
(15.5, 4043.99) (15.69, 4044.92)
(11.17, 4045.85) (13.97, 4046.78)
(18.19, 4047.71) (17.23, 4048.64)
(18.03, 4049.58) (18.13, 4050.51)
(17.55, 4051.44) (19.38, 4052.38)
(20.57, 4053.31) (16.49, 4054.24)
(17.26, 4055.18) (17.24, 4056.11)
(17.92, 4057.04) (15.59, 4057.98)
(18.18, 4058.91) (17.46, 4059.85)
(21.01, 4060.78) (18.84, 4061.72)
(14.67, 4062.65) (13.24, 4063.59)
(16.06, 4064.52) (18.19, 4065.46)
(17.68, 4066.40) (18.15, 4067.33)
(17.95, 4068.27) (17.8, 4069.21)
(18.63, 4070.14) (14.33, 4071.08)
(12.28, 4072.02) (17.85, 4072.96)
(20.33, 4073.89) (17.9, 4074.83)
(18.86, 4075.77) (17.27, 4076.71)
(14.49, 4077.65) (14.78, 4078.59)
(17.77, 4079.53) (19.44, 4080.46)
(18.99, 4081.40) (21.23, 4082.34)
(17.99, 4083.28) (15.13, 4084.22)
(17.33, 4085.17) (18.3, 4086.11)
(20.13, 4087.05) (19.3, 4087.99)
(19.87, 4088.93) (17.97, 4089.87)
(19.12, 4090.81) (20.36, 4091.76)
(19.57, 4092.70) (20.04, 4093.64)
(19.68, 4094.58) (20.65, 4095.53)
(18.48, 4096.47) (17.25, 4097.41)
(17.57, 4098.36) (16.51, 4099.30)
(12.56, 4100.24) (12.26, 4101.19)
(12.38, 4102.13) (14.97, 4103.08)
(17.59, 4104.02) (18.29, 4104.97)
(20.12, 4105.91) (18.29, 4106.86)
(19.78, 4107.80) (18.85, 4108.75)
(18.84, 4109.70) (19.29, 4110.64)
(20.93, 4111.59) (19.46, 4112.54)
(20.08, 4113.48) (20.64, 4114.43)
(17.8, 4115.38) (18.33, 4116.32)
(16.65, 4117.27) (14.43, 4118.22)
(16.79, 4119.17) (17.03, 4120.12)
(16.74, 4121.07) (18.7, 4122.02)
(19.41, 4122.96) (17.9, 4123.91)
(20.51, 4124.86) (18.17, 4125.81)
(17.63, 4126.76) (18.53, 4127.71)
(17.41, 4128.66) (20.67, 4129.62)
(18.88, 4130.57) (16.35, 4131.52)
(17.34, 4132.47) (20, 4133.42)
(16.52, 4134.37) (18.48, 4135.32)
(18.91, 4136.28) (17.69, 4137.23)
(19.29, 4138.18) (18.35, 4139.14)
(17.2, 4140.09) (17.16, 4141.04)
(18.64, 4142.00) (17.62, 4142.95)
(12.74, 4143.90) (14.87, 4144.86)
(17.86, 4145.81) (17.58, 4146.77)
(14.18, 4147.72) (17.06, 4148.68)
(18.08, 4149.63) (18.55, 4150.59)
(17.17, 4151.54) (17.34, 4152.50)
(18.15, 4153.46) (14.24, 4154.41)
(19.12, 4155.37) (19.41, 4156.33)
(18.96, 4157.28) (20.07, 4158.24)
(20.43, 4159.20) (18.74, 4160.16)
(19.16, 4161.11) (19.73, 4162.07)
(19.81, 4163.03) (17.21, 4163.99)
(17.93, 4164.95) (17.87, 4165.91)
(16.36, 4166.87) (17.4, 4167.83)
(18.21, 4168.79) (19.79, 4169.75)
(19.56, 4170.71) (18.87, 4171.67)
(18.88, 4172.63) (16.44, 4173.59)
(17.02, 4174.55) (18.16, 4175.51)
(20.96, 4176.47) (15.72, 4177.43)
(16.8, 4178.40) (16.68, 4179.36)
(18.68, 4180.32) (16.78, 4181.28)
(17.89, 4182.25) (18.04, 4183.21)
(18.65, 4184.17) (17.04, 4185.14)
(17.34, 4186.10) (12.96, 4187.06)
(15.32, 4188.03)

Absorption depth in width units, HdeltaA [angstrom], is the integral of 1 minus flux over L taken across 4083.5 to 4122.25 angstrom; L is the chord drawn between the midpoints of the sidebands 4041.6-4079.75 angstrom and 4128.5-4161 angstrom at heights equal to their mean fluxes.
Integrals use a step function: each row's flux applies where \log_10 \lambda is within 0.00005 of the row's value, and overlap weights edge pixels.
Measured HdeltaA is -1.2 angstrom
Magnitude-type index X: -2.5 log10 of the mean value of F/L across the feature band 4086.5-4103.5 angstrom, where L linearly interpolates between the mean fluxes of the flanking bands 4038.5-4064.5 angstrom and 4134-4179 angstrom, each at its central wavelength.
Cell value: -0.02 mag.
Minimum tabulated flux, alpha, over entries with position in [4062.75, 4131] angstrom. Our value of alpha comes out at 12.26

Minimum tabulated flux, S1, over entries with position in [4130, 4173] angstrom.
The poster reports 12.74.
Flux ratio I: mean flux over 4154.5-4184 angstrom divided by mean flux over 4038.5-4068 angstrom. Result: 1.07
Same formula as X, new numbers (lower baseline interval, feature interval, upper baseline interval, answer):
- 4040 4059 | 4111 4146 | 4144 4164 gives -0.019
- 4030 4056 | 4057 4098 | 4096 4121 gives -0.036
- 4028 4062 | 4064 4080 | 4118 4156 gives 0.023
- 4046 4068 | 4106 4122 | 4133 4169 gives -0.046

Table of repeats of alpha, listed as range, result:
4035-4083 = 11.17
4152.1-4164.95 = 14.24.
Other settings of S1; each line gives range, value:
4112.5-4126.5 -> 14.43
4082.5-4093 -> 15.13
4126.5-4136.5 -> 16.35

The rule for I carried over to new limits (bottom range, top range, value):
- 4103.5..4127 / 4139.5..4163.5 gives 0.96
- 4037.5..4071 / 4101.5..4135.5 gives 1.05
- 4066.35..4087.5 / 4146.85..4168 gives 1.03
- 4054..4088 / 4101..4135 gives 1.03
